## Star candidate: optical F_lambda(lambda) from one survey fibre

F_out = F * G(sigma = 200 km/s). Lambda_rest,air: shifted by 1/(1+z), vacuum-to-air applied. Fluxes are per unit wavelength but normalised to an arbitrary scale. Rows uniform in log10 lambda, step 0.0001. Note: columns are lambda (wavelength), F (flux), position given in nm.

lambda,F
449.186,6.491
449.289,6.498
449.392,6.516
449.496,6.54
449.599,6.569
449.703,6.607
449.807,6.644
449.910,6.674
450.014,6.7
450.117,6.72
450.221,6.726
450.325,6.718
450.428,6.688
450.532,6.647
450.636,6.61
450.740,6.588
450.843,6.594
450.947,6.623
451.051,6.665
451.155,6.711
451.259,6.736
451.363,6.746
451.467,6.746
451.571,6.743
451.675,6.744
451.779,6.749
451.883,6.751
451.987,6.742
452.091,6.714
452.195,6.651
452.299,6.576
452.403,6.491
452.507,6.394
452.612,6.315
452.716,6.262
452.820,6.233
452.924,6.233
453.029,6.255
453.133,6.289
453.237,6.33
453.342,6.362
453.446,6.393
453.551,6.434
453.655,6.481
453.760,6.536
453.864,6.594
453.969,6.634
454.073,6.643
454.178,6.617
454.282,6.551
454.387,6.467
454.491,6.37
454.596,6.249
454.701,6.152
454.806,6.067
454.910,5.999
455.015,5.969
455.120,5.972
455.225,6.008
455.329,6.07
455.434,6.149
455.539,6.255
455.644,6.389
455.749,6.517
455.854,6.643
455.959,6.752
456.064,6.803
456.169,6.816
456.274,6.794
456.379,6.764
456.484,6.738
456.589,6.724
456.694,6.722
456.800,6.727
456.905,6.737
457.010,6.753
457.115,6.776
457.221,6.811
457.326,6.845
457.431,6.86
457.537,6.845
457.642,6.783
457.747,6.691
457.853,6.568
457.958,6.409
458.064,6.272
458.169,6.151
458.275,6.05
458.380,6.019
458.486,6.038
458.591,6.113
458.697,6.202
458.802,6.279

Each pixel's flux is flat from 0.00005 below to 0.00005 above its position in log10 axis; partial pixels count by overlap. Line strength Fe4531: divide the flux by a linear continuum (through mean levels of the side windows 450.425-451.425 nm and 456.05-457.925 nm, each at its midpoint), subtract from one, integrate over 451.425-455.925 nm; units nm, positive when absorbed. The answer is 0.19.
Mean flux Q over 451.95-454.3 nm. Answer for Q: 6.46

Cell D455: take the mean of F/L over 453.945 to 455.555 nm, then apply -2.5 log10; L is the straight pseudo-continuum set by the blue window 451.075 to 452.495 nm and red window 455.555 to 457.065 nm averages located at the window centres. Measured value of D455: 0.07 mag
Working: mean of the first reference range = 6.69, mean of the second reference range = 6.7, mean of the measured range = 6.26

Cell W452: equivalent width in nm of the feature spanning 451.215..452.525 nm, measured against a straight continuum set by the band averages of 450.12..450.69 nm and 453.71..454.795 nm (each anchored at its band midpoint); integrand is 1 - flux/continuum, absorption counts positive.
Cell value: -0.02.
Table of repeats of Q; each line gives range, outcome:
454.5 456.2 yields 6.29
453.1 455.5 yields 6.32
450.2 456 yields 6.47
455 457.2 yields 6.54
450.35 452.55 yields 6.67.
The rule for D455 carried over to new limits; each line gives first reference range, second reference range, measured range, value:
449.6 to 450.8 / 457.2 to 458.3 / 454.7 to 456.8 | 0.03 mag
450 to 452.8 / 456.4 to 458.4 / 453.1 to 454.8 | 0.03 mag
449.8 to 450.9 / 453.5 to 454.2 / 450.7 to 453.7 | 0.01 mag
